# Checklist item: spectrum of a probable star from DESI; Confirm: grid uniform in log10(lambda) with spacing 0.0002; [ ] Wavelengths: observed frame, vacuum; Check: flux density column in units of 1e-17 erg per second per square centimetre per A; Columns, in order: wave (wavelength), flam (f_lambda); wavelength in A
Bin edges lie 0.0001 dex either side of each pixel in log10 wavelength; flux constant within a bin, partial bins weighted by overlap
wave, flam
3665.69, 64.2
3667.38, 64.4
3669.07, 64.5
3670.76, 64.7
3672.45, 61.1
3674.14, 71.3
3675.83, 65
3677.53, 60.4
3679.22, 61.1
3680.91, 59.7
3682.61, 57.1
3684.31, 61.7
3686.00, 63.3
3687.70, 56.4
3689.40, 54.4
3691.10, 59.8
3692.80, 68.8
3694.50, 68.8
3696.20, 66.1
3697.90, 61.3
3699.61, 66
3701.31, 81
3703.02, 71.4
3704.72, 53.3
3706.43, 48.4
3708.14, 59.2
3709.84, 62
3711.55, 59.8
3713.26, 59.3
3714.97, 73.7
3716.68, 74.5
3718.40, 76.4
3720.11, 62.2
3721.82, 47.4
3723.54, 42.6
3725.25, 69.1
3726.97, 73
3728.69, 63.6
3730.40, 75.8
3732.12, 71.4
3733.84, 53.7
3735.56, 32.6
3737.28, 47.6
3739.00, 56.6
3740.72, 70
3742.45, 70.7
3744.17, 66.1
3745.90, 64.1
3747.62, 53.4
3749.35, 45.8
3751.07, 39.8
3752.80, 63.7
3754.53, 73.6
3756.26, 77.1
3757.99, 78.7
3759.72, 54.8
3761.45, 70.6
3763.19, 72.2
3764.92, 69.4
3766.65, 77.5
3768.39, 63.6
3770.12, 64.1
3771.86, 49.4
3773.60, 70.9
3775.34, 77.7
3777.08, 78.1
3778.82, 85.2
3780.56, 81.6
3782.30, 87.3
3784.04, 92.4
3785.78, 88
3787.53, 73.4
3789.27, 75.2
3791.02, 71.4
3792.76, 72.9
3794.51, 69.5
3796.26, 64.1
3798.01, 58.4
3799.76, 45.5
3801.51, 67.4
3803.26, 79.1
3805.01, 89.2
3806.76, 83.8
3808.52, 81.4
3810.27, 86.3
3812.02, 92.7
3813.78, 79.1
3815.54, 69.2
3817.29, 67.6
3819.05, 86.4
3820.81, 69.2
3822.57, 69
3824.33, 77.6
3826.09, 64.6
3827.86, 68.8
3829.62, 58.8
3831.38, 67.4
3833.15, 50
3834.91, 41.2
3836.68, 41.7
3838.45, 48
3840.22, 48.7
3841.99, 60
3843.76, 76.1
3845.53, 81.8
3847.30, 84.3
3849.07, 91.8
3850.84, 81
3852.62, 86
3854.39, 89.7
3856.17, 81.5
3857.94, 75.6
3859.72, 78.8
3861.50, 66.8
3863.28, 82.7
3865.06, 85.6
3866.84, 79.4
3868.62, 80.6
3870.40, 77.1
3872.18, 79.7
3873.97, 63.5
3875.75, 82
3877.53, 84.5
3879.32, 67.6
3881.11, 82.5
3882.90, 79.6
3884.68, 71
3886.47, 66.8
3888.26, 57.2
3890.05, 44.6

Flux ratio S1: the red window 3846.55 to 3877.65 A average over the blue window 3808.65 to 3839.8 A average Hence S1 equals 1.2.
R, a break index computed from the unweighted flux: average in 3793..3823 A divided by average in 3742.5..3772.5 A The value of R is 1.16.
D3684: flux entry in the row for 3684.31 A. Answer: 61.7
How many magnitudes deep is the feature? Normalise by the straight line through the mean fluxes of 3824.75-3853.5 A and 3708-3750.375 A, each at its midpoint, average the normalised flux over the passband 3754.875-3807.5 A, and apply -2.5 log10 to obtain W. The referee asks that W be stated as -0.152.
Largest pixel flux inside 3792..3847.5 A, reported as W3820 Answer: 92.7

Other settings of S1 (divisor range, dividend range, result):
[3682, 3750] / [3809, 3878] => 1.19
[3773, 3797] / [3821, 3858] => 0.88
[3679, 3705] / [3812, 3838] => 1.04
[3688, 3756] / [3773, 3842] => 1.15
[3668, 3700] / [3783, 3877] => 1.17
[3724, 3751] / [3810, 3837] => 1.14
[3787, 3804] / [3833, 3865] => 1.06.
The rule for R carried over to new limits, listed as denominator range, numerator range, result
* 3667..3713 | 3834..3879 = 1.18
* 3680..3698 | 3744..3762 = 1.01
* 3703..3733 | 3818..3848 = 1.01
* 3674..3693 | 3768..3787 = 1.25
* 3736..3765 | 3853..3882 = 1.26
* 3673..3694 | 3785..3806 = 1.15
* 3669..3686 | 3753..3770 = 1.12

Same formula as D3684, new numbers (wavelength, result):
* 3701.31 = 81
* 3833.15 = 50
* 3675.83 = 65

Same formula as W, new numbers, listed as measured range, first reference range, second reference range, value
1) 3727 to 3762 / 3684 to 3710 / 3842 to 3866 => 0.109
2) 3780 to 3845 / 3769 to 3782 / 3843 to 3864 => 0.094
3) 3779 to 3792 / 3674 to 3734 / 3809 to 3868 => -0.183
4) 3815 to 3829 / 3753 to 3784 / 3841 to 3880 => 0.073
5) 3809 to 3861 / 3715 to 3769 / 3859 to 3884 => 0.033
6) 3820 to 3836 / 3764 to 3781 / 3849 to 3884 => 0.212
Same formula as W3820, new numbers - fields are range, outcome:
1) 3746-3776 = 78.7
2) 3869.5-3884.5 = 84.5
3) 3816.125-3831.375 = 86.4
